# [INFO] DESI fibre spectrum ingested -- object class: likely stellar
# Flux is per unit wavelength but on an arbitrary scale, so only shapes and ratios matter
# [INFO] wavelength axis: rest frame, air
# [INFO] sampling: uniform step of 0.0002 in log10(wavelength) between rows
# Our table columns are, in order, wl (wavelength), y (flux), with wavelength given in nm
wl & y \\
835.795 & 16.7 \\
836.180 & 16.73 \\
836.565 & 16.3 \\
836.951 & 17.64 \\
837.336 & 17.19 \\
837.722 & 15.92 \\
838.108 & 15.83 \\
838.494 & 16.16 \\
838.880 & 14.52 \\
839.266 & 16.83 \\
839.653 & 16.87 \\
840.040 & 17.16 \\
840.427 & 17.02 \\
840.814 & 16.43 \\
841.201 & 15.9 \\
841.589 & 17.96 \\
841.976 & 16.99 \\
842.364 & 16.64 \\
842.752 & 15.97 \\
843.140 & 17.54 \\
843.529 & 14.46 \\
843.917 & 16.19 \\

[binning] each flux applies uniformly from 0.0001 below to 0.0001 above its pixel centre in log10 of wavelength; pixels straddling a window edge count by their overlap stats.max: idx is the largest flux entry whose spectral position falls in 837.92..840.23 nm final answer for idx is 17.16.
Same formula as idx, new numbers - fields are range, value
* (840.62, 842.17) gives 17.96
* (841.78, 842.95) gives 16.99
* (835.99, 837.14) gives 17.64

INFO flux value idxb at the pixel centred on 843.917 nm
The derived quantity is 16.19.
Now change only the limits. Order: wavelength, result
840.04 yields 17.16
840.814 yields 16.43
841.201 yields 15.9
